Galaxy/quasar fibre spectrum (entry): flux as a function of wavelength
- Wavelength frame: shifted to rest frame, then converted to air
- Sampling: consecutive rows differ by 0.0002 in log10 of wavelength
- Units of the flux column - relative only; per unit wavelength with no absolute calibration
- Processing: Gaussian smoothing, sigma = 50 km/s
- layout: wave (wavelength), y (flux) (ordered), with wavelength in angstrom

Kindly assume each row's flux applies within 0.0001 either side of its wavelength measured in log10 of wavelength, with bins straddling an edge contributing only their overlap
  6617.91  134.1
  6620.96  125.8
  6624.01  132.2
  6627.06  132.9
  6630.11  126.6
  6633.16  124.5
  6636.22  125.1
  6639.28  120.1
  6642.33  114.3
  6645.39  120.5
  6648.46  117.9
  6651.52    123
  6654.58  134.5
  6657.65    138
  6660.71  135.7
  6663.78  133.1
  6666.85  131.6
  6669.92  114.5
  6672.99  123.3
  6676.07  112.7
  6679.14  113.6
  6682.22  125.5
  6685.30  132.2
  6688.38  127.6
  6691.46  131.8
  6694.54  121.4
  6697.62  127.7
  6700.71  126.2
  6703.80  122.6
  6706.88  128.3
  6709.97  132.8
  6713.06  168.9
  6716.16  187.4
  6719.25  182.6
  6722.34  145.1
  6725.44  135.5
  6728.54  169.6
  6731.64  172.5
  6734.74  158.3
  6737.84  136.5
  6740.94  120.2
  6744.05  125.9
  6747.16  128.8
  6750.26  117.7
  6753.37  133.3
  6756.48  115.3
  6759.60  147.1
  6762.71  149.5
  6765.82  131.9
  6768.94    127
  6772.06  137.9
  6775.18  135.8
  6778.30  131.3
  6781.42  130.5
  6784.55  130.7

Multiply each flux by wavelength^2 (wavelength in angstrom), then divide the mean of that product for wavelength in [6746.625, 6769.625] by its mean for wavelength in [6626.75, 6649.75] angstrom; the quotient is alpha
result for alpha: 1.12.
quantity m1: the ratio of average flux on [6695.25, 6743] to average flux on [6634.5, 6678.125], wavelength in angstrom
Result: 1.18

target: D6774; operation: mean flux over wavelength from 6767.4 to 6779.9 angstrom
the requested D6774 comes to 133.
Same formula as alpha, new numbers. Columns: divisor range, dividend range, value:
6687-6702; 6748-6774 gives 1.06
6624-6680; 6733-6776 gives 1.10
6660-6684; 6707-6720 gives 1.33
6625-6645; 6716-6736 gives 1.35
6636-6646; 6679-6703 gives 1.07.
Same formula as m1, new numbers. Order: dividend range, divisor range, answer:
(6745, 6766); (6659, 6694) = 1.05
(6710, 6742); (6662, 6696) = 1.26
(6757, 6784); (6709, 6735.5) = 0.83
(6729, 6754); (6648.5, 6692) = 1.09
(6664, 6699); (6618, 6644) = 0.99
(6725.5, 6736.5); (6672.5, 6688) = 1.33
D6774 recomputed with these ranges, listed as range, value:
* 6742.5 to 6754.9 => 126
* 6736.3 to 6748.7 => 128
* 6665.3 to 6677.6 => 121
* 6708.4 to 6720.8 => 168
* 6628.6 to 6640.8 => 124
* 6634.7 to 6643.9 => 120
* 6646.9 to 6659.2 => 128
